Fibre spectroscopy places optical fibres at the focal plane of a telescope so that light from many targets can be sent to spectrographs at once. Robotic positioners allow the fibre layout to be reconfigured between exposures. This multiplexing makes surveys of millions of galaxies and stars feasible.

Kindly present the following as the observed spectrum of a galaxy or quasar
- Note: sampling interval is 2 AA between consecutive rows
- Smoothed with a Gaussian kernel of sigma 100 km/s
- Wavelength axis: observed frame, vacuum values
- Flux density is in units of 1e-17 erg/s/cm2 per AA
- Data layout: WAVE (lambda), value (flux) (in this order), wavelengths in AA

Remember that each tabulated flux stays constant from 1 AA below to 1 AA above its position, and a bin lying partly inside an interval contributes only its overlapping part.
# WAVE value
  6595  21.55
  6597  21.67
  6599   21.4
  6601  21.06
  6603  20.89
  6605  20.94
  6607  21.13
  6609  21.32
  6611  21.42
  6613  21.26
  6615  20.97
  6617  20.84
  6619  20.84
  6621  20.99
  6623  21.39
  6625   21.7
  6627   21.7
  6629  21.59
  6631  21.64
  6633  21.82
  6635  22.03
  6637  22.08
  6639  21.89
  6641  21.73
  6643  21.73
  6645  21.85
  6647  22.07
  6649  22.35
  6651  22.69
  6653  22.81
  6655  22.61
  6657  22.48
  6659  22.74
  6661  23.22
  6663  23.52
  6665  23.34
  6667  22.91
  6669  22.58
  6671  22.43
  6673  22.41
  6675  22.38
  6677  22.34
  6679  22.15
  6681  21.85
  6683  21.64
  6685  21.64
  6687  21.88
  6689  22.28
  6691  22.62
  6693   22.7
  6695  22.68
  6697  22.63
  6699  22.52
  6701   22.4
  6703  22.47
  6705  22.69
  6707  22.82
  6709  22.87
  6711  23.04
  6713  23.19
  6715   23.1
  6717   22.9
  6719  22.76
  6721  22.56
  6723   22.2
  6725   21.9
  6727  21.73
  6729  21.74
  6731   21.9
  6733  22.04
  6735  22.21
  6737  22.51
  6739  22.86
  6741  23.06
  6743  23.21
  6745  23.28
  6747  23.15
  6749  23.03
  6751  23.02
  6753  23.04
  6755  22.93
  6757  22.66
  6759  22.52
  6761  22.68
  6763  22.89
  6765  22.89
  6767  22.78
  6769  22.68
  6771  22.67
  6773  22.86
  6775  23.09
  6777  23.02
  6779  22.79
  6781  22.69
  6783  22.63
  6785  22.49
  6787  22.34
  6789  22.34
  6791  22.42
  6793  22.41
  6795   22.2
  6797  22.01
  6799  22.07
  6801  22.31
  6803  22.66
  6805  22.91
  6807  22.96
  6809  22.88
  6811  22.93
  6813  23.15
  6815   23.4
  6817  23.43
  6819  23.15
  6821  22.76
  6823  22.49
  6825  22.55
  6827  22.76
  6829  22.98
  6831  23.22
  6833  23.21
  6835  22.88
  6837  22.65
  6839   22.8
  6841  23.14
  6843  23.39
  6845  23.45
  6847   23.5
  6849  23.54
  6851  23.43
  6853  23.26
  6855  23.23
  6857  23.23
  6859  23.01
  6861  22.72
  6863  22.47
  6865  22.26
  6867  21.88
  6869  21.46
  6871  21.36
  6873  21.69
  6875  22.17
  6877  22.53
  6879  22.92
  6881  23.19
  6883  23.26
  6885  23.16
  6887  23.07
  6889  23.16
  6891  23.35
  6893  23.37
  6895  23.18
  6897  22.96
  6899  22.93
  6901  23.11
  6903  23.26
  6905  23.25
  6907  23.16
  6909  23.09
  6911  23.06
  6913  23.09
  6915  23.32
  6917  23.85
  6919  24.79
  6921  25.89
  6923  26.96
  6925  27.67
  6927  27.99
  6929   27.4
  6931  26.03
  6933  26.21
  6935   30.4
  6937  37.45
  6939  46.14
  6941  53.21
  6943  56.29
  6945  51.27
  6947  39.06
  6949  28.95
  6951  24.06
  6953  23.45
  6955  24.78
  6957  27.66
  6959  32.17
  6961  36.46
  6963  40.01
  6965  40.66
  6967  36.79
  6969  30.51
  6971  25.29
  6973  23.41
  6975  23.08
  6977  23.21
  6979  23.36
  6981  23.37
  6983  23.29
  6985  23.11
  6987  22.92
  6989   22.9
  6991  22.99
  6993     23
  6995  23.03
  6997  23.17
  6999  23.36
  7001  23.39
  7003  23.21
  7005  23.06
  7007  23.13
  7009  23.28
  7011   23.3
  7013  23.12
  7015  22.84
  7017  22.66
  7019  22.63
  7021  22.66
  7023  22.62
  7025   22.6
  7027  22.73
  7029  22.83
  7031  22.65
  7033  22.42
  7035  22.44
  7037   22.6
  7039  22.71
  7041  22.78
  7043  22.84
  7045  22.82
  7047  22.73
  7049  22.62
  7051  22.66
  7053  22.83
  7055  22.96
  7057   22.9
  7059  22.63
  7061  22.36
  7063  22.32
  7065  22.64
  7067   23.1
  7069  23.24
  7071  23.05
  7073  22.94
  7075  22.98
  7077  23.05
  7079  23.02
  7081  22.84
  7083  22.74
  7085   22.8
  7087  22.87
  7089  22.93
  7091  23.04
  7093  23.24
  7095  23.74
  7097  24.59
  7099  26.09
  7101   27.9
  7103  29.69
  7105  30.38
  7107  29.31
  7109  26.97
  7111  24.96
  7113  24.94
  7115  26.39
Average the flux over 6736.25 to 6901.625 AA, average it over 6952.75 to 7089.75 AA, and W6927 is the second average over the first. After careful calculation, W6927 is 1.06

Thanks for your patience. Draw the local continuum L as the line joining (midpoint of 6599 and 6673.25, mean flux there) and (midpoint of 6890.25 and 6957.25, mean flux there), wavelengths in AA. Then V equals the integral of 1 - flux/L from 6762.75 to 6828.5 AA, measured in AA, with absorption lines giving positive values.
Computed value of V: 7.8 AA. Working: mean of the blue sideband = 21.9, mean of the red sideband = 28.9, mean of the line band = 22.7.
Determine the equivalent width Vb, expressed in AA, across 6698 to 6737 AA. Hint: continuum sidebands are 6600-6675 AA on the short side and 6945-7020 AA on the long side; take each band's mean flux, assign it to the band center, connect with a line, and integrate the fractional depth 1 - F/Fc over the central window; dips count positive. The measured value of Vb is 0.8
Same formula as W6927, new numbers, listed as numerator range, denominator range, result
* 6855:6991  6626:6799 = 1.20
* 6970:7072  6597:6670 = 1.05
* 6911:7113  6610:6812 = 1.16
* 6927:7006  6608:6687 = 1.35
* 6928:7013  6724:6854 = 1.28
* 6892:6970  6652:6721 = 1.33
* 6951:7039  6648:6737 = 1.11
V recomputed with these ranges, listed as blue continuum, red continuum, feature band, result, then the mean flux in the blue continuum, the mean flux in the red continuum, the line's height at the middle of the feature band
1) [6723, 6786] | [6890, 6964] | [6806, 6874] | 8.2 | 22.7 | 29.4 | 26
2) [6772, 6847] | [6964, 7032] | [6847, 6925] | 0.6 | 22.8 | 24.2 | 23.4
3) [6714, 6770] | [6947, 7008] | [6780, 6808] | 1.2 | 22.7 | 26.5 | 23.5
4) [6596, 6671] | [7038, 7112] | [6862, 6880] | 0.7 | 21.9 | 23.9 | 23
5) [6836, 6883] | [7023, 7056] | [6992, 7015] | -0.5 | 22.8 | 22.7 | 22.7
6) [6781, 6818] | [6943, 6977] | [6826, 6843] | 1.2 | 22.6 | 32.2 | 24.7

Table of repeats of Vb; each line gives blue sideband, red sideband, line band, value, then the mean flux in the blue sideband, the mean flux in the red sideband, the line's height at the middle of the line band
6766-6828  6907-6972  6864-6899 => 6.64 AA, 22.7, 31.6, 28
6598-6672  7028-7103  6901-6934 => -3.10 AA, 21.9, 23.2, 22.7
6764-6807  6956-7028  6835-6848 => 0.12 AA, 22.6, 25.4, 23.4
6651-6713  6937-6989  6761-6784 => 2.51 AA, 22.6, 32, 25.6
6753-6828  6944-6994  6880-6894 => 1.45 AA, 22.7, 28.6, 25.9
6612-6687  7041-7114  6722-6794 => -0.30 AA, 22.1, 23.9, 22.5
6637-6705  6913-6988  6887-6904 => 3.36 AA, 22.4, 30.5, 28.9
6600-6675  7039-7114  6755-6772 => -0.18 AA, 21.9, 23.9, 22.5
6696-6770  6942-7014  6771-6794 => 1.05 AA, 22.7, 27.9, 23.7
